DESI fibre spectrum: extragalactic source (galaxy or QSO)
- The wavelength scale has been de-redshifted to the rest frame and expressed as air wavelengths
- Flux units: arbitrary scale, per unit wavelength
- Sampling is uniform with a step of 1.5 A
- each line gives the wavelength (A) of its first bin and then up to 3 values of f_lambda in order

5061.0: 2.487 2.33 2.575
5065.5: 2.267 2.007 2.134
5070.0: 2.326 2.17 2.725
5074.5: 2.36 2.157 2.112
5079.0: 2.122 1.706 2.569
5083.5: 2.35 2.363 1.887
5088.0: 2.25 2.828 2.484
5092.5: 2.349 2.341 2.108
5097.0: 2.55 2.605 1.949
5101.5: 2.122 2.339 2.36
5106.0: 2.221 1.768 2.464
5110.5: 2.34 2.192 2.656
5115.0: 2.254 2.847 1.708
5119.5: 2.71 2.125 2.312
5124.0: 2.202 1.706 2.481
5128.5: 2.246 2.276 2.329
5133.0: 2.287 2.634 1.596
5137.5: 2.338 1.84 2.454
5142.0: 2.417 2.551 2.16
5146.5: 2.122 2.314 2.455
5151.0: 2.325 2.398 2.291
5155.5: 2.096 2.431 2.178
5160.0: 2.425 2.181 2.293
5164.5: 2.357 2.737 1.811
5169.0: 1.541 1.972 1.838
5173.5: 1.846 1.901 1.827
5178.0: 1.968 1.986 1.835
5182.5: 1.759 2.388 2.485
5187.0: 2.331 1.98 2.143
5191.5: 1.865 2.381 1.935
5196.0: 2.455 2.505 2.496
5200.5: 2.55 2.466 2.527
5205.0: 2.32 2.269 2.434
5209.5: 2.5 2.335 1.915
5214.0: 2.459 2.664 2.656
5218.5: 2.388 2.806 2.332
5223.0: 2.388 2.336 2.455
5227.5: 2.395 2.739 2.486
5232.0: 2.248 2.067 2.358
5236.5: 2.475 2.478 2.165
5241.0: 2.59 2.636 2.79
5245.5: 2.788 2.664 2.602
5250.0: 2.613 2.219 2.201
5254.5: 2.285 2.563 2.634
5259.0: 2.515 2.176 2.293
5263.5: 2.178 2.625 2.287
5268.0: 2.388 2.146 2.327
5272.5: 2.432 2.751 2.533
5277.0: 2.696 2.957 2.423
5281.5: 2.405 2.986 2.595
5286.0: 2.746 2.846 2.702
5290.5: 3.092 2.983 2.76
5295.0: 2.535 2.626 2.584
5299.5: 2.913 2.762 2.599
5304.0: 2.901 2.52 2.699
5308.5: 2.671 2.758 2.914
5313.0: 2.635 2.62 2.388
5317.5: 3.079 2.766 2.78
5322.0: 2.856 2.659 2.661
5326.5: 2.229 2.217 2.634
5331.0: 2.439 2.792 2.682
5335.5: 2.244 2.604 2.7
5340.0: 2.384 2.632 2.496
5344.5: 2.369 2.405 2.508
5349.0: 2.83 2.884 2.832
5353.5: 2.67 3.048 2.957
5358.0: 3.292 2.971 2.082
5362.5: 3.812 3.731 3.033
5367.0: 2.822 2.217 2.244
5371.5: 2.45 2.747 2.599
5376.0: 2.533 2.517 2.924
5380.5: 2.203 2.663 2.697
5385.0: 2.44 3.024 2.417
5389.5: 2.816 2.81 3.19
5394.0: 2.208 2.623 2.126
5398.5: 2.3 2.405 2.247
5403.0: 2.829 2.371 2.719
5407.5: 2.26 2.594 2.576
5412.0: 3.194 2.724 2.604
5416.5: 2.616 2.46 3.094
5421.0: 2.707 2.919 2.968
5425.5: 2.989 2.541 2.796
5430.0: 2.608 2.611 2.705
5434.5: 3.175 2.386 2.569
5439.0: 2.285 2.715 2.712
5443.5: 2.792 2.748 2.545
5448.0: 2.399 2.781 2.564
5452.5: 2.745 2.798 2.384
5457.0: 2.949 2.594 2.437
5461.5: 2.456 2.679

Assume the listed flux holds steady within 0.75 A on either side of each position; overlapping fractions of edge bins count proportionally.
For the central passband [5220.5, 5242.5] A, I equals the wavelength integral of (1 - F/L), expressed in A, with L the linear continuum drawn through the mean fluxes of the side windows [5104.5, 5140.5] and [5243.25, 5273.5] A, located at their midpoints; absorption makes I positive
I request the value -0.1 A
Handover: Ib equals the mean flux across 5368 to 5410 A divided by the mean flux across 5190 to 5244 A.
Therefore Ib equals 1.06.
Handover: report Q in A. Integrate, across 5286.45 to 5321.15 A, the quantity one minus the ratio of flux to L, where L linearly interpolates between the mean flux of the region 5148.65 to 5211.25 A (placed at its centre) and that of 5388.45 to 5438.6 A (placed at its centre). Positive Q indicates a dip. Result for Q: -4.3 A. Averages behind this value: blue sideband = 2.21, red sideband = 2.65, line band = 2.74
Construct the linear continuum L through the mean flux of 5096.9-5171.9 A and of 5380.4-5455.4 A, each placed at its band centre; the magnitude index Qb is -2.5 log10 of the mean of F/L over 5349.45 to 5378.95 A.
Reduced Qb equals -0.10 mag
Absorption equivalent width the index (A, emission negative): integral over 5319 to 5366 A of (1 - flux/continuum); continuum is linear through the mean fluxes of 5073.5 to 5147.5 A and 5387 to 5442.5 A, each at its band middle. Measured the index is -3.0 A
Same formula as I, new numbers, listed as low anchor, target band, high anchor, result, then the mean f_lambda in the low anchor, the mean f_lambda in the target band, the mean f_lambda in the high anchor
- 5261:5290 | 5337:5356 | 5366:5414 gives -0.6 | 2.54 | 2.65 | 2.58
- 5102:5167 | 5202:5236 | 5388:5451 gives -0.3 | 2.29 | 2.41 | 2.65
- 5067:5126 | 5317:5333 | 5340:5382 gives 0.2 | 2.28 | 2.64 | 2.73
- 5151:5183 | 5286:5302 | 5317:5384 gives -1.8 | 2.09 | 2.78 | 2.69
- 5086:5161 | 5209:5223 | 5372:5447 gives -0.2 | 2.29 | 2.45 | 2.65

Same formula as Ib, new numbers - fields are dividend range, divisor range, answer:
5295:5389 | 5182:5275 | 1.12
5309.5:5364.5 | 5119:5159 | 1.20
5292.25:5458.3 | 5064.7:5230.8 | 1.18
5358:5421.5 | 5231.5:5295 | 1.05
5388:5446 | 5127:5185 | 1.22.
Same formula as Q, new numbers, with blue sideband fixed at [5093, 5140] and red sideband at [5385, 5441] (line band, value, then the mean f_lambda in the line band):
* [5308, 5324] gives -1.4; 2.74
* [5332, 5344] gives 0.0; 2.56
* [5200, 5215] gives 0.0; 2.38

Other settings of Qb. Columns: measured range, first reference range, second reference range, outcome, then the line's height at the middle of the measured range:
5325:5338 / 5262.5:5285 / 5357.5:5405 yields 0.04 mag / 2.59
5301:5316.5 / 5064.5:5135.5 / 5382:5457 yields -0.07 mag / 2.52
